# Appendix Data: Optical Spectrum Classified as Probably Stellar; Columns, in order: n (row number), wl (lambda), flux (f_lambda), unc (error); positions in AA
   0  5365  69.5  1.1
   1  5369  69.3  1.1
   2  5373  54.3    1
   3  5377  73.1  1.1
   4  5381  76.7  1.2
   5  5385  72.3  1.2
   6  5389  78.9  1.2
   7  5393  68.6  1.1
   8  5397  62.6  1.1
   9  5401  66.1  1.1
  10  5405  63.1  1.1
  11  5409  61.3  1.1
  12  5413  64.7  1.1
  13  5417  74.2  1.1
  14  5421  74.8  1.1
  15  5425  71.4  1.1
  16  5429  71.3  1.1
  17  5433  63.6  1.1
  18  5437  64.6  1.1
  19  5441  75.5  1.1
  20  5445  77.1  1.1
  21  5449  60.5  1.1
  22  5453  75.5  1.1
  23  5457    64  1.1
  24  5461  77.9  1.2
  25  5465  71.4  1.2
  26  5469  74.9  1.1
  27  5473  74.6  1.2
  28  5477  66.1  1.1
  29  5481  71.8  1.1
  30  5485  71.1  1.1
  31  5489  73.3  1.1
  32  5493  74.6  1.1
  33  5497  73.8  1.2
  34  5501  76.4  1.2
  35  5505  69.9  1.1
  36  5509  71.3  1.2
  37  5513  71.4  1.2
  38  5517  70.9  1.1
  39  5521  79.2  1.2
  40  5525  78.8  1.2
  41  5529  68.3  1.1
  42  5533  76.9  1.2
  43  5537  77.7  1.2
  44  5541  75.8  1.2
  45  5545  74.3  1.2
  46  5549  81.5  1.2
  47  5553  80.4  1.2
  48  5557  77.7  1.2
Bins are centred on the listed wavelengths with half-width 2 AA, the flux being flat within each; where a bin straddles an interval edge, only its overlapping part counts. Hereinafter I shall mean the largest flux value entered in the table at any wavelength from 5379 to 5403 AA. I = 78.9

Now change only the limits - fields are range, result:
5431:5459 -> 77.1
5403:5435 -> 74.8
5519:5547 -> 79.2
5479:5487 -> 71.8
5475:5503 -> 76.4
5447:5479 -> 77.9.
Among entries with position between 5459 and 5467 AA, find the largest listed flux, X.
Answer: 77.9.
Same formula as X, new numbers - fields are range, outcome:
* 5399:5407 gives 66.1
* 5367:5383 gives 76.7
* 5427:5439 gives 71.3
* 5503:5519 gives 71.4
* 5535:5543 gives 77.7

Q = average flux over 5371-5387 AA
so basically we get 69.1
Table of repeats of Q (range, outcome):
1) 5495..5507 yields 73.4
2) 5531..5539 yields 77.3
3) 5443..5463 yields 71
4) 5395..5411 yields 63.3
